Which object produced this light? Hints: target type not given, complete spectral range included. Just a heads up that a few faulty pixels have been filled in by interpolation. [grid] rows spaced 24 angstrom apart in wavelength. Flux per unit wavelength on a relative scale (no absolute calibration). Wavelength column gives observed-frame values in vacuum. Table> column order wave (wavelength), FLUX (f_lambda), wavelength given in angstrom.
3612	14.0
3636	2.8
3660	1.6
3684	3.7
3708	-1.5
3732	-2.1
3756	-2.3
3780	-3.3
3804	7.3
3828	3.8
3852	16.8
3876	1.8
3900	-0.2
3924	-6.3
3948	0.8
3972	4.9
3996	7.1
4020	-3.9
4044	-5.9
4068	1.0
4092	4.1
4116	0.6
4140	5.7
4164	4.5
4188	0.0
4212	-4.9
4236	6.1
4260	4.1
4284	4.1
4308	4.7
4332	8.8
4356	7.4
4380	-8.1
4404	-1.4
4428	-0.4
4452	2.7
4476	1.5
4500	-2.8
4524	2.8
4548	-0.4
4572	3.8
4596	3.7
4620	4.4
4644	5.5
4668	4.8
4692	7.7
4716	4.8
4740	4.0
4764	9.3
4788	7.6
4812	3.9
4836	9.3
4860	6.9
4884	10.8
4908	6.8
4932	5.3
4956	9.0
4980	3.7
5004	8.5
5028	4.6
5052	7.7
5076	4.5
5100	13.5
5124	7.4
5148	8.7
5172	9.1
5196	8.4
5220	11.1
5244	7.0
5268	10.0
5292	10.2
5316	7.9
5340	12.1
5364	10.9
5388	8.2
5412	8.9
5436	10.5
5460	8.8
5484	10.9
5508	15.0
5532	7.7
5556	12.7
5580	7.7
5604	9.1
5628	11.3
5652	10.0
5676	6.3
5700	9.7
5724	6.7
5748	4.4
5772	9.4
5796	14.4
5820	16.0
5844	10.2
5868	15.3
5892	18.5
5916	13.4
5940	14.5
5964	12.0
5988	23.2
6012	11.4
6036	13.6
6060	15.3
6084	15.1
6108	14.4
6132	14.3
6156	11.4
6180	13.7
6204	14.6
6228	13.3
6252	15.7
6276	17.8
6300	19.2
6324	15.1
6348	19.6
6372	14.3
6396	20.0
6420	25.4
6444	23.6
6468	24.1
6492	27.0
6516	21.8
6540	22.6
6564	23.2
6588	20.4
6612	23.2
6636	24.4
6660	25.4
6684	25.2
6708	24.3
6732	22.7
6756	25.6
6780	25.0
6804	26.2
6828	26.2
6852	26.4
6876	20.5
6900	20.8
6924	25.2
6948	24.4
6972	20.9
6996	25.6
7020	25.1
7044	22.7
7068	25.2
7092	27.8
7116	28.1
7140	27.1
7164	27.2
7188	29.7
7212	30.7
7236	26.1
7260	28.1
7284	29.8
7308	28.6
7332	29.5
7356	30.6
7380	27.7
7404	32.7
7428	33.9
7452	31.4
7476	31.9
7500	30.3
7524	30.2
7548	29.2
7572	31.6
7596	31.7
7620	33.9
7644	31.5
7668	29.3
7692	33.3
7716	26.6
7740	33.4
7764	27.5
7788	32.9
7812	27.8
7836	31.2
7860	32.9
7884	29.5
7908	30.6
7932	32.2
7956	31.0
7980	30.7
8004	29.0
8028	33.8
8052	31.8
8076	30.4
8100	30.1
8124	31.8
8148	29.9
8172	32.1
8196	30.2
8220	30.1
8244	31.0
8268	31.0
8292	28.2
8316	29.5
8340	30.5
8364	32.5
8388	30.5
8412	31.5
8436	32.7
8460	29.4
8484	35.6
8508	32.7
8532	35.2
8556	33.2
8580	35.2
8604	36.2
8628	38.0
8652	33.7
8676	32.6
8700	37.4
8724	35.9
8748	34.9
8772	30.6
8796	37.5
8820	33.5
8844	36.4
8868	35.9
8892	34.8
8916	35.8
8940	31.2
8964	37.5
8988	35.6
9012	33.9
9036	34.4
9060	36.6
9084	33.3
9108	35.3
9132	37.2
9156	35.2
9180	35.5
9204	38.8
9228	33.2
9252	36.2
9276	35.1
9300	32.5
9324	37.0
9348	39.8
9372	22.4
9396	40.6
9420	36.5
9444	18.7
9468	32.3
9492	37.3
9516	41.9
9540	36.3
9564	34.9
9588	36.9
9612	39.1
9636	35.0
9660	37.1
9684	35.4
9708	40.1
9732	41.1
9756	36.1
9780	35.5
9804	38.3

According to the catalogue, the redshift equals 0.60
